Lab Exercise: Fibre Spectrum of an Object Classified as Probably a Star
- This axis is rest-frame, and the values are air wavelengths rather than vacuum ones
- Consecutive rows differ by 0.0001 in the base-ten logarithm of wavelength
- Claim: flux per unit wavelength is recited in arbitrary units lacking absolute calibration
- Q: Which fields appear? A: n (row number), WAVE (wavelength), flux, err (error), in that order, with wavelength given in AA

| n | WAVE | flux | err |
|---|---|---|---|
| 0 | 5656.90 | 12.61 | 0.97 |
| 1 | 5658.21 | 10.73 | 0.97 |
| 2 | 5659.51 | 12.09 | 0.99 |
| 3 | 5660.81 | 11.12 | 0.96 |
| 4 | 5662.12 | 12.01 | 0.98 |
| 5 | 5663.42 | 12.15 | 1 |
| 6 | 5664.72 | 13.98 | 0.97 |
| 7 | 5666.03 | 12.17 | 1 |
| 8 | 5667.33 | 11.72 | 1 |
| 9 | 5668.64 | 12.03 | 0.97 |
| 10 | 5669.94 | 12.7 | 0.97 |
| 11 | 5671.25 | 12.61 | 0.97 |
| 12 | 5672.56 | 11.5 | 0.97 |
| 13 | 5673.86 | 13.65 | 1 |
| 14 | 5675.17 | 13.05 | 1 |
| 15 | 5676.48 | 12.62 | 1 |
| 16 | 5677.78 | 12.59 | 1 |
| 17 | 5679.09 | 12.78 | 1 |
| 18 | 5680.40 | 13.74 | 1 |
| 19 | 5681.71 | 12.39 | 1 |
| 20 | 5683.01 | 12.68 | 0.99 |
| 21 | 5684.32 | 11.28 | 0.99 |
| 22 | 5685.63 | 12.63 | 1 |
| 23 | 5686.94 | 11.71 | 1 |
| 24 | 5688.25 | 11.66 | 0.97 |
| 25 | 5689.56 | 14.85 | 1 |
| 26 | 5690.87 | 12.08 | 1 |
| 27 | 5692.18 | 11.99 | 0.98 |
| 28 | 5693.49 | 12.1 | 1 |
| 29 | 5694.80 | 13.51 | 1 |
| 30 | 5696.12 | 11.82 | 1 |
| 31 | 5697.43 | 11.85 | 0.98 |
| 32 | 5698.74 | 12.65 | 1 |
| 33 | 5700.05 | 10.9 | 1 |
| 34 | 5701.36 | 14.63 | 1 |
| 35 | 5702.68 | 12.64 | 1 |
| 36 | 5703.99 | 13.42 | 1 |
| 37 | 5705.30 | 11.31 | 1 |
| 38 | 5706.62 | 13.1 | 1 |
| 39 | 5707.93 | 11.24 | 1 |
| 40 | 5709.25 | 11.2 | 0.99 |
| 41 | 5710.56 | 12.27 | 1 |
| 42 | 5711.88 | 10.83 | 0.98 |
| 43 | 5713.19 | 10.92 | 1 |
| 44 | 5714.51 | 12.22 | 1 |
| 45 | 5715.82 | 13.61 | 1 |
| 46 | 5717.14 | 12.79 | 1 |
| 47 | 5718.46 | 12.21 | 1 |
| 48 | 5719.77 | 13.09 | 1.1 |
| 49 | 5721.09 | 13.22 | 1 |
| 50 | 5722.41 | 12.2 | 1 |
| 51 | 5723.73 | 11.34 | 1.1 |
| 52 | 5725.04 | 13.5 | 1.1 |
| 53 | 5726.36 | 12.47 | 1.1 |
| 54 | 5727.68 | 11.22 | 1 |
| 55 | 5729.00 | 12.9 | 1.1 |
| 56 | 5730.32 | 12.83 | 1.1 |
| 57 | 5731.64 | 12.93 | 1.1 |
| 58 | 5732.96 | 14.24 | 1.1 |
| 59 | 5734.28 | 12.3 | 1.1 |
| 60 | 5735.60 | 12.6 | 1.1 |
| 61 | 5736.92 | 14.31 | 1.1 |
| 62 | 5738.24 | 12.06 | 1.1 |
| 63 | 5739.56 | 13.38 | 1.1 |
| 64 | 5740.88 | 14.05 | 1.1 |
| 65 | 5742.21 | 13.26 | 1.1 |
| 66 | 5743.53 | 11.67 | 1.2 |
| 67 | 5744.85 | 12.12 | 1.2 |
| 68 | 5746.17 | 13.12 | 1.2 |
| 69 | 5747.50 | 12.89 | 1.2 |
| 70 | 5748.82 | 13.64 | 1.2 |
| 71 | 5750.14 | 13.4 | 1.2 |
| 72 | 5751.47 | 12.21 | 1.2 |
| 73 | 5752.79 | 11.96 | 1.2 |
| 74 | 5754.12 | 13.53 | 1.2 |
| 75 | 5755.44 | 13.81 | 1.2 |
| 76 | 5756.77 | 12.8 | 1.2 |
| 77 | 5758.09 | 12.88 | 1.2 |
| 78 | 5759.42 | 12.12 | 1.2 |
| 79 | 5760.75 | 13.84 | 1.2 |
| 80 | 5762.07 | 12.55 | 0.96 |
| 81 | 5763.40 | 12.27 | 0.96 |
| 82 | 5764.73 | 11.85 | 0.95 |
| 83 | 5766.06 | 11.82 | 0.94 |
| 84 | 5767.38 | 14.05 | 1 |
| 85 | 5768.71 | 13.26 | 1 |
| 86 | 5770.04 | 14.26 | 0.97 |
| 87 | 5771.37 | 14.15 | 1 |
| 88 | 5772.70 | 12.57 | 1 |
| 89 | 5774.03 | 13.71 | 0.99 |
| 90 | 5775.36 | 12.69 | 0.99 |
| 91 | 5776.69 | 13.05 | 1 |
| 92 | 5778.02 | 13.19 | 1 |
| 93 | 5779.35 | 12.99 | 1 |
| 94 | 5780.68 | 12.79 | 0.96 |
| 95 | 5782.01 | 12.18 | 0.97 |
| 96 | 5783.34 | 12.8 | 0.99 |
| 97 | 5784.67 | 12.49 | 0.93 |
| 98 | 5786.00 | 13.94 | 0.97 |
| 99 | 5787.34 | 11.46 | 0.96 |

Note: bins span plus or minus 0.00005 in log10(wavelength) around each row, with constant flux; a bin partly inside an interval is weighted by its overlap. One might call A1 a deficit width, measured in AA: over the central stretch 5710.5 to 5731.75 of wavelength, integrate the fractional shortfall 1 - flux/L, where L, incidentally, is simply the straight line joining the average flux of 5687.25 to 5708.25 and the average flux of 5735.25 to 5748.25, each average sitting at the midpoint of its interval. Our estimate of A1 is 0.6 AA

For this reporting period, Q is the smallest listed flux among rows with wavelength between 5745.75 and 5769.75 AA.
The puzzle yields 11.82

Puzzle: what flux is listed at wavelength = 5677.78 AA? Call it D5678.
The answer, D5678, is 12.59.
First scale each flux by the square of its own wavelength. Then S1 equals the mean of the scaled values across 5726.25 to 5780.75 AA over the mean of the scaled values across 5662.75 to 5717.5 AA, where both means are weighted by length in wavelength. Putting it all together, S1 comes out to 1.1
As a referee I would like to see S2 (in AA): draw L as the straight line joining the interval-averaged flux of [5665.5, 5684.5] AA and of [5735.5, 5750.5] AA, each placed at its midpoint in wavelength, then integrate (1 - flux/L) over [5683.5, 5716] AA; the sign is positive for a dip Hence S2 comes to 1.2 AA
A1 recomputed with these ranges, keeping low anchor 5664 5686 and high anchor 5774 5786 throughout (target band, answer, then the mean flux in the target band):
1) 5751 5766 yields 0.18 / 12.7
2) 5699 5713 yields 0.62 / 12.1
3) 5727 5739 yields -0.06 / 12.8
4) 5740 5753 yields -0.07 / 12.9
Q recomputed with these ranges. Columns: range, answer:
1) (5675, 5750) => 10.83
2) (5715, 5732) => 11.22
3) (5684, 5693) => 11.28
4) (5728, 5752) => 11.67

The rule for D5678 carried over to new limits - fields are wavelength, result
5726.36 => 12.47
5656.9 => 12.61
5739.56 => 13.38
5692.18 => 11.99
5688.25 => 11.66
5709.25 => 11.2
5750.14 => 13.4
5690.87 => 12.08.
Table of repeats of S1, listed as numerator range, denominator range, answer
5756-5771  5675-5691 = 1.05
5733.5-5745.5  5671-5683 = 1.03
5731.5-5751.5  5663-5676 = 1.06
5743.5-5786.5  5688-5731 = 1.07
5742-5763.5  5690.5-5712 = 1.07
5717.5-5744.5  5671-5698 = 1.04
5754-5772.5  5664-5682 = 1.06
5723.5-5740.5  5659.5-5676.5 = 1.06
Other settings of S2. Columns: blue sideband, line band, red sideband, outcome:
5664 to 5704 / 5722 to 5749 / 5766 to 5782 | 0.3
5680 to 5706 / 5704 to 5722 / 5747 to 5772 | 0.6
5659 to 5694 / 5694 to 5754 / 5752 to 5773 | 0.7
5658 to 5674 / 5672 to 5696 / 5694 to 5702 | -0.4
